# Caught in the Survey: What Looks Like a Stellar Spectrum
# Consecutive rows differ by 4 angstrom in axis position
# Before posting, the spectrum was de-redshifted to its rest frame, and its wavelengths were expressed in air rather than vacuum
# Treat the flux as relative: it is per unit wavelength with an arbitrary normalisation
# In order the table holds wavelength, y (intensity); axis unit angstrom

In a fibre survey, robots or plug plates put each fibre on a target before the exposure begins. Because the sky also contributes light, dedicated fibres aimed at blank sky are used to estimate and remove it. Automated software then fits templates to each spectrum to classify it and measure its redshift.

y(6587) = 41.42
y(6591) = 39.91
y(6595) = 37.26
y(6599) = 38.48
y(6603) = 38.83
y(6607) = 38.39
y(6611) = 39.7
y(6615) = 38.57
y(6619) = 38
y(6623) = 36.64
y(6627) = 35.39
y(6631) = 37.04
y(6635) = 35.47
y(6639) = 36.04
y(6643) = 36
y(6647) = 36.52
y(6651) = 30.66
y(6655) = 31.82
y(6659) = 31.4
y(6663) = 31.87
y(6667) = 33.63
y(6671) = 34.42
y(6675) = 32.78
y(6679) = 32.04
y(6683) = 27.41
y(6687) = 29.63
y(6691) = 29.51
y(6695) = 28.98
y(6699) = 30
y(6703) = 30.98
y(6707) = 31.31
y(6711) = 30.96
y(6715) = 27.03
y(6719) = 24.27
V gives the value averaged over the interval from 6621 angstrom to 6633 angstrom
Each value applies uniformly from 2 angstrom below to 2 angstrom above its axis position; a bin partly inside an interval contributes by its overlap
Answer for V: 36.4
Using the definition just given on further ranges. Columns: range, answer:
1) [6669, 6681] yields 33.1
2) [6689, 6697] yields 29.2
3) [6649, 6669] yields 31.9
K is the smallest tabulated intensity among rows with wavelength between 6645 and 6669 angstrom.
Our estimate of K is 30.66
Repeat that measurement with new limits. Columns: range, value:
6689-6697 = 28.98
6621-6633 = 35.39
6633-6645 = 35.47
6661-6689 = 27.41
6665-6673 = 33.63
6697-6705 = 30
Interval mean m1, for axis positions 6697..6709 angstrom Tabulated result 30.8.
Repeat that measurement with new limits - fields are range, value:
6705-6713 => 31.1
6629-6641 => 36.2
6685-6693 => 29.6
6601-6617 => 38.9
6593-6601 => 37.9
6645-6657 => 33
